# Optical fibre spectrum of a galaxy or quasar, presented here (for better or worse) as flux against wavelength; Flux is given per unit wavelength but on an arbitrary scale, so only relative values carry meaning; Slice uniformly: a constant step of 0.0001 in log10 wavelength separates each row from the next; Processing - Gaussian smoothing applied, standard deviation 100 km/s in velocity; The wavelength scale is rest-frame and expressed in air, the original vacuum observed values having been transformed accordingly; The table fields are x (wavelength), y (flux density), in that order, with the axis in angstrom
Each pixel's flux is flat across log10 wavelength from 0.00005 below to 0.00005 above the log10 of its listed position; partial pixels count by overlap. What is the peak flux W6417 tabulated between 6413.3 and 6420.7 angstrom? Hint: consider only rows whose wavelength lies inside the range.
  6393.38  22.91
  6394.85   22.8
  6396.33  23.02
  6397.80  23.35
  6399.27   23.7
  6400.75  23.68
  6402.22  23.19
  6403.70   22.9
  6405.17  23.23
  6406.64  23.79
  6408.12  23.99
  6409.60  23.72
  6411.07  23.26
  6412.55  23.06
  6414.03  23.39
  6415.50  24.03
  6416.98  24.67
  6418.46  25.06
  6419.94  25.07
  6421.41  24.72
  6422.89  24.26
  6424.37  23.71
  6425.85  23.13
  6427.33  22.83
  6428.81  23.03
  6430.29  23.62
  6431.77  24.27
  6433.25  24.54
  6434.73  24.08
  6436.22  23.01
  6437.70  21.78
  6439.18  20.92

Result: 25.07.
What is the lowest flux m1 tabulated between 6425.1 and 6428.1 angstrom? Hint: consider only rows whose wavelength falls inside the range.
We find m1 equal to 22.83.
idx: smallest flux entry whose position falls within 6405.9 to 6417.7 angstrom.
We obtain 23.06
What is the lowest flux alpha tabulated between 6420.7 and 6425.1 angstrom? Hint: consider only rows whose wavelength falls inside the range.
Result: 23.71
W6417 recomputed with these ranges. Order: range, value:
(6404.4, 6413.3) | 23.99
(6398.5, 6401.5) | 23.7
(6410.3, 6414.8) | 23.39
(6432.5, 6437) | 24.54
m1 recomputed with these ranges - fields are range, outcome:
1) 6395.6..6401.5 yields 23.02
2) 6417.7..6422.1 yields 24.72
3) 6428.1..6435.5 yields 23.03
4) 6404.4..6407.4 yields 23.23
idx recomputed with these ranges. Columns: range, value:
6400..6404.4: 22.9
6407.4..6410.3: 23.72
